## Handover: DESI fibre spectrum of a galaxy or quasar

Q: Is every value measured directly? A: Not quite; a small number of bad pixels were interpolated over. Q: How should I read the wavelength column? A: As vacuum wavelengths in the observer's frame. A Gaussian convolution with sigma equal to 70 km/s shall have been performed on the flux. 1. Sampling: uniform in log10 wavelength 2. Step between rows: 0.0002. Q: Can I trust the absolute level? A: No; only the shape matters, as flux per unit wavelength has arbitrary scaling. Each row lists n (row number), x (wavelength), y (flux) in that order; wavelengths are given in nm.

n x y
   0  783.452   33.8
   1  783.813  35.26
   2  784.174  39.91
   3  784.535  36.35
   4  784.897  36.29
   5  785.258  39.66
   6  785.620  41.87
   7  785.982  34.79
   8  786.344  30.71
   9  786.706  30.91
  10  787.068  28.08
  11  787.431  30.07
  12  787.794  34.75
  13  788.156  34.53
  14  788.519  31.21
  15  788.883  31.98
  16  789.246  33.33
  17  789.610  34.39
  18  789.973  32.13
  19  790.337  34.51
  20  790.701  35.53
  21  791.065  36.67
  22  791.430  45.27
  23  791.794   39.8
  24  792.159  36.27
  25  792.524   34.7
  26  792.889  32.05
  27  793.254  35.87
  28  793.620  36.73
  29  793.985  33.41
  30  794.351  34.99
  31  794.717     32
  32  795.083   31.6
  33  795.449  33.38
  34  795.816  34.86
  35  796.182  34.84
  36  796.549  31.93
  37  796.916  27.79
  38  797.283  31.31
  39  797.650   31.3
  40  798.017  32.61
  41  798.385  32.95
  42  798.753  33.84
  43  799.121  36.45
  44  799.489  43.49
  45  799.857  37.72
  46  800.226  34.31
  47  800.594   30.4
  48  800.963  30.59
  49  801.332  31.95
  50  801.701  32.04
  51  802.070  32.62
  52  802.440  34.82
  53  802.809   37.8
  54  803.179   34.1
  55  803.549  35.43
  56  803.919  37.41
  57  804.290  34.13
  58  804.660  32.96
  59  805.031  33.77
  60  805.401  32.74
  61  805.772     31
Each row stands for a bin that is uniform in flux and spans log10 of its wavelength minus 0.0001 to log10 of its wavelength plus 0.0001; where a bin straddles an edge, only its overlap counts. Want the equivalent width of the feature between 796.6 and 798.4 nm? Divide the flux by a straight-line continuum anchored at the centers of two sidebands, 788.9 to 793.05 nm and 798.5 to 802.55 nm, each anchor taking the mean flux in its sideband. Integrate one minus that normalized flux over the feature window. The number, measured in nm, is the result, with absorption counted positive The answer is 0.19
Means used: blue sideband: 35.7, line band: 31.1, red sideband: 34.3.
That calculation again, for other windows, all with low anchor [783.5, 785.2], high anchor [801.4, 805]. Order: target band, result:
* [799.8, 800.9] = 0.047 nm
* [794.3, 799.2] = 0.359 nm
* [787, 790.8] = 0.362 nm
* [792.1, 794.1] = 0.054 nm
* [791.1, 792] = -0.136 nm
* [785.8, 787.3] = 0.226 nm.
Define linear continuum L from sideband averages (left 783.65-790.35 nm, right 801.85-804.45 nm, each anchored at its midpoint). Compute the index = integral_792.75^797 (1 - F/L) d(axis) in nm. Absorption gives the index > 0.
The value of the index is 0.15 nm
